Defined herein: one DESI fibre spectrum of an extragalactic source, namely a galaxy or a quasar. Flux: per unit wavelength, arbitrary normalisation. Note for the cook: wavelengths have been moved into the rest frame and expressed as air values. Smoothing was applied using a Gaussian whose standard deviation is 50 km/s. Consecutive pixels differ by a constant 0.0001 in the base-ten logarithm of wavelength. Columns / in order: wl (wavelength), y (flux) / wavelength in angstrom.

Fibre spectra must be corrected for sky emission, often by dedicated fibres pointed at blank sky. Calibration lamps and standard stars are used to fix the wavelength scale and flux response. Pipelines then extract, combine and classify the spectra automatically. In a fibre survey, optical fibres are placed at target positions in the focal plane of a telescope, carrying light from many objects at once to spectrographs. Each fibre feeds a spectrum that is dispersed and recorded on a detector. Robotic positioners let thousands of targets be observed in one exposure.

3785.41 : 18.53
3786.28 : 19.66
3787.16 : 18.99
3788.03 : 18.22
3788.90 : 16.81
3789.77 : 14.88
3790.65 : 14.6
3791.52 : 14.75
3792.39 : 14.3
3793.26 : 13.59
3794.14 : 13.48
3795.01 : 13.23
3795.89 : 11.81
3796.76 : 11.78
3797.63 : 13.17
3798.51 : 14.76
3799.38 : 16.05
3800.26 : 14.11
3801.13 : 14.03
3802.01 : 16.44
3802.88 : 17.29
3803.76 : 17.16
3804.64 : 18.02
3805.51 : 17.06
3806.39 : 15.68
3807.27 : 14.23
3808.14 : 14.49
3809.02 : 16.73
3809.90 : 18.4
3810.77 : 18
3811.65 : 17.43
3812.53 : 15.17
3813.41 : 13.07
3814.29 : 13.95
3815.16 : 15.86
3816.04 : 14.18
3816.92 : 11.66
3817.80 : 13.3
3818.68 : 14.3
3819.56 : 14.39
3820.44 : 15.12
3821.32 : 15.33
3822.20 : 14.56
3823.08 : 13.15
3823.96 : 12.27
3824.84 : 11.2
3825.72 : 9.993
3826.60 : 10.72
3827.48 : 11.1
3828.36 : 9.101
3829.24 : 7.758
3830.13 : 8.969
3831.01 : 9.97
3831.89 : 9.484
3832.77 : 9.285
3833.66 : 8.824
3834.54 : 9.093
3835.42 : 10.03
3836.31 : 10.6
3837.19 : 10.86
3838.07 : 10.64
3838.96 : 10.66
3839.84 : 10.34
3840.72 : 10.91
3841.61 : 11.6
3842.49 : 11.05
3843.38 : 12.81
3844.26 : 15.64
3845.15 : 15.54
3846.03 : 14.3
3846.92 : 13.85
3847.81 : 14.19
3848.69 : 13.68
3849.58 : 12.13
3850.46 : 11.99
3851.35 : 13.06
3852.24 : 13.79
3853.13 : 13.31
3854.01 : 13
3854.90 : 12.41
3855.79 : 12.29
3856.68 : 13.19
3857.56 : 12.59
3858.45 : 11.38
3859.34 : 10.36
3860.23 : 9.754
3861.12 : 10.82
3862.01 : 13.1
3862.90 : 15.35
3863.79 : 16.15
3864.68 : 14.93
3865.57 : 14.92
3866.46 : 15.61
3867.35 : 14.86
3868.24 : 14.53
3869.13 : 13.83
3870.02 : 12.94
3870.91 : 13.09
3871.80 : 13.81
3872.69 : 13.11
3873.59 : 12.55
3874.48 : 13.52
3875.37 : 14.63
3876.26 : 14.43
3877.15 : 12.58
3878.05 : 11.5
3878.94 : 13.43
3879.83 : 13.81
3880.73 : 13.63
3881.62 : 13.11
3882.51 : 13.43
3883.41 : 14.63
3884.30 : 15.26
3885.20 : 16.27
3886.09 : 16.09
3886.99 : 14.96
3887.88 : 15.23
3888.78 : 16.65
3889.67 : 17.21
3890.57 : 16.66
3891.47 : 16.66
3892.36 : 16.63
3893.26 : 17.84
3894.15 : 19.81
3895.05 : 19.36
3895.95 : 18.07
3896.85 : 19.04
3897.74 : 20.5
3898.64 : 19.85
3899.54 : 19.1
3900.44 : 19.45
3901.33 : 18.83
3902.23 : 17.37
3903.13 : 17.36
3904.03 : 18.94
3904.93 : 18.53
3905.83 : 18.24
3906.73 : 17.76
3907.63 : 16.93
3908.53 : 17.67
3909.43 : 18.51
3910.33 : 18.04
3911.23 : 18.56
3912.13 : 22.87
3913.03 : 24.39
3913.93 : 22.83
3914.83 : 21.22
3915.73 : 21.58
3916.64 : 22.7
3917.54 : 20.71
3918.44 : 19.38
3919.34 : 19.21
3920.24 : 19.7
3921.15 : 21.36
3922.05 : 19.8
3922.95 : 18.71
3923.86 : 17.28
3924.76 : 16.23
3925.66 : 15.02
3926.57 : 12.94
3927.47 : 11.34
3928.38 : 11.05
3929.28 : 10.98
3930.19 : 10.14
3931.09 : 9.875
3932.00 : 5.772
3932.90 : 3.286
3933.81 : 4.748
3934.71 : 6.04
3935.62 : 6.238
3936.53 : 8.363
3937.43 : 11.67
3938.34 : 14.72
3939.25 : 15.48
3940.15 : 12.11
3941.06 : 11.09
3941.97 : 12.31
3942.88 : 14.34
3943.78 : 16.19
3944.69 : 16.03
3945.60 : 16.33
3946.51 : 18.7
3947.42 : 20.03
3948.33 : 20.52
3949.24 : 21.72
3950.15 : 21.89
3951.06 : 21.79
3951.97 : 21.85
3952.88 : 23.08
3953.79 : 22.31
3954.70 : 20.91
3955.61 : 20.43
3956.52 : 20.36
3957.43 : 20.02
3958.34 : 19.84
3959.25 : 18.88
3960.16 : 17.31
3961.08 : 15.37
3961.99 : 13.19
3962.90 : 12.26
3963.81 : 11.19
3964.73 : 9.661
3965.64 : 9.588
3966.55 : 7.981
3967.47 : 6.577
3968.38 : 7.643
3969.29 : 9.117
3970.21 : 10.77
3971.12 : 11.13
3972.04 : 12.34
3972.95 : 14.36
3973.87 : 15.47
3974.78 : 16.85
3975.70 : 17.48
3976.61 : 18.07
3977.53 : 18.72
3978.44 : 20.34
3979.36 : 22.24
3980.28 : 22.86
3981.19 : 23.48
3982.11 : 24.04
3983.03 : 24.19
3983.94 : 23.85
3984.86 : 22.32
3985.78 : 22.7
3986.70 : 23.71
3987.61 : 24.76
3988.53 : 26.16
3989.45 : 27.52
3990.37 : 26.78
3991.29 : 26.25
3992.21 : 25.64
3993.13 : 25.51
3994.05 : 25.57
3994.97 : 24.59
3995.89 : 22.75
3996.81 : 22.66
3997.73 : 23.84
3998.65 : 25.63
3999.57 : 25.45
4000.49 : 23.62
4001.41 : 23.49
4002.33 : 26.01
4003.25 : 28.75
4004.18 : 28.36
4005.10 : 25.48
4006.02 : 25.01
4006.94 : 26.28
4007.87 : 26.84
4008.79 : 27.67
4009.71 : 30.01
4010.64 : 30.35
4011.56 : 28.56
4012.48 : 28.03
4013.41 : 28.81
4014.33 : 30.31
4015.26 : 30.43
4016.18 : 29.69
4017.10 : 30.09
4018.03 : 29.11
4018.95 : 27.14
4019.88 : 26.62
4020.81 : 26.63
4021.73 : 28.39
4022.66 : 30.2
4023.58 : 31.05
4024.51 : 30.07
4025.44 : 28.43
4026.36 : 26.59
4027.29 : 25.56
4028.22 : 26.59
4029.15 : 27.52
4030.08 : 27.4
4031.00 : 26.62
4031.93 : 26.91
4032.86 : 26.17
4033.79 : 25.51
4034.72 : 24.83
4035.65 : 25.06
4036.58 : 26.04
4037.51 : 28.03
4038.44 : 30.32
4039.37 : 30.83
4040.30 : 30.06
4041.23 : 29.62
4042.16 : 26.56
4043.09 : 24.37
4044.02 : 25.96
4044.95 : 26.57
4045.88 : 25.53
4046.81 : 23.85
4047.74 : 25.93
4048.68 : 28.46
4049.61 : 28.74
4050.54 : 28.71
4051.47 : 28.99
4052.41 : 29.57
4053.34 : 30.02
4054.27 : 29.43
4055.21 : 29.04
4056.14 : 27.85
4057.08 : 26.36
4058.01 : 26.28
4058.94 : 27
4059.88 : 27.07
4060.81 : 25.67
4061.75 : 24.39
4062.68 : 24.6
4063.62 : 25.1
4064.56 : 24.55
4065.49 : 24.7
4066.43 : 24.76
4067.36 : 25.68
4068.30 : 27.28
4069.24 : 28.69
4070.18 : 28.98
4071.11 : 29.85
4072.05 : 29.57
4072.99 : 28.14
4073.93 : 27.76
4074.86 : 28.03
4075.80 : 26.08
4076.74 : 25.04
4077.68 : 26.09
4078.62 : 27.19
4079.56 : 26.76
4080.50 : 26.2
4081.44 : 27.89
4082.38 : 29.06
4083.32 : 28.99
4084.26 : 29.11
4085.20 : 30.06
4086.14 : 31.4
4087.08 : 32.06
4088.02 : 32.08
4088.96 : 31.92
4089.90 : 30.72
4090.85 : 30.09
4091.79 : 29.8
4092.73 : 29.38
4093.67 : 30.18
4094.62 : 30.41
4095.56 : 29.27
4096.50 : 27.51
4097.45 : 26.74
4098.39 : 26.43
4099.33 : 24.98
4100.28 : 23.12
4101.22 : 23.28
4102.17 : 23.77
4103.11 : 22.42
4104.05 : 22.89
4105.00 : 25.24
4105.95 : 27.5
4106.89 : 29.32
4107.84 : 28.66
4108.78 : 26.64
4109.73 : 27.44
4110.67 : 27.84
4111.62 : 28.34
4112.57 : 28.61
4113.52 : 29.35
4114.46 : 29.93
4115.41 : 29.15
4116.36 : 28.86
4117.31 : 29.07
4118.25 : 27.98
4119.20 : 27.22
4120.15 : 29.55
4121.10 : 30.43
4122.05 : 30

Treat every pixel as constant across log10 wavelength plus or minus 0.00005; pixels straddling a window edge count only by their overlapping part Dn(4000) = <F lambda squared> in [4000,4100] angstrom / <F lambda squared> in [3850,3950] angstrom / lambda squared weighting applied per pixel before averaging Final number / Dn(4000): 1.9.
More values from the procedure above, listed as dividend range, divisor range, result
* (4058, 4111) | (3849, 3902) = 2.06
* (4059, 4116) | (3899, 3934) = 1.77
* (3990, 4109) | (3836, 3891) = 2.23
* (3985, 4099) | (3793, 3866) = 2.33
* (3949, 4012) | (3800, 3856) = 1.73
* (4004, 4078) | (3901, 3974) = 1.84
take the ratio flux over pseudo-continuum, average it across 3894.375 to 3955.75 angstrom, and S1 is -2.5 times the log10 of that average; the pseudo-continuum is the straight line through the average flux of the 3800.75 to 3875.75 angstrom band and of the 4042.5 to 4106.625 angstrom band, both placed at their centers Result 0.08 mag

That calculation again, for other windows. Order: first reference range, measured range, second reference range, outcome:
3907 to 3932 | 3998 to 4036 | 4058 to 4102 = -0.16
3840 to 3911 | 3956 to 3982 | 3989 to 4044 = 0.45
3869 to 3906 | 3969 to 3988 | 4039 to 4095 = 0.16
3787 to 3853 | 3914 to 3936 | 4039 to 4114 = 0.29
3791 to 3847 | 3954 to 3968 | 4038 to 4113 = 0.37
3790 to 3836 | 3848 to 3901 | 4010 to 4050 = 0.20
